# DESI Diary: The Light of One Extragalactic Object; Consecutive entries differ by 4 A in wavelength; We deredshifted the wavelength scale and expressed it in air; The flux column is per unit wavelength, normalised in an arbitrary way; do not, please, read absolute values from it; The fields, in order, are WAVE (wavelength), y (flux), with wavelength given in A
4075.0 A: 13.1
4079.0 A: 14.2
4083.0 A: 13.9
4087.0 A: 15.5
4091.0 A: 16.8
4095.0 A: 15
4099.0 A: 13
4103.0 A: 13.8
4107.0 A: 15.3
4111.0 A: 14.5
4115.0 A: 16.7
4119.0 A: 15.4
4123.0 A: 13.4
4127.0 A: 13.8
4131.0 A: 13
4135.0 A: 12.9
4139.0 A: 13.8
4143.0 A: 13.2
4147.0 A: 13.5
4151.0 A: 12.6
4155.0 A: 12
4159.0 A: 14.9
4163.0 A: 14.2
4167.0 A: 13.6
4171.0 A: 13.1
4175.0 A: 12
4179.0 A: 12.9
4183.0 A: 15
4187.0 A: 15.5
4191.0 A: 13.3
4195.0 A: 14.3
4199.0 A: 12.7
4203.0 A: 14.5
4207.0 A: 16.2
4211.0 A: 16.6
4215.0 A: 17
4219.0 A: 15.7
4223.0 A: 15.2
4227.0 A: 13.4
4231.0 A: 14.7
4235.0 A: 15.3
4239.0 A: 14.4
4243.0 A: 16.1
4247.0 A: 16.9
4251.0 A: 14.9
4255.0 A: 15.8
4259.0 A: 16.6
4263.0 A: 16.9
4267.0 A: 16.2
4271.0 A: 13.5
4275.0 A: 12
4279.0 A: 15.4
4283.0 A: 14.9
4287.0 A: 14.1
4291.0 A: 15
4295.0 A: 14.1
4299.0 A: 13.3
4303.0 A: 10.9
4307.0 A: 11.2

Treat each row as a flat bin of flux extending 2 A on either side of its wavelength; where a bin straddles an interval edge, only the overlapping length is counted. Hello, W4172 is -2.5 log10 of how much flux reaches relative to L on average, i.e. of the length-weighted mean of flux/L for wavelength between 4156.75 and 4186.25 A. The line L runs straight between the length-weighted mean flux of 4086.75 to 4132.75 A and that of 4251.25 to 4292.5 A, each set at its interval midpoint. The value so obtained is 0.08 mag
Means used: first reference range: 14.7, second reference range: 15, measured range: 13.7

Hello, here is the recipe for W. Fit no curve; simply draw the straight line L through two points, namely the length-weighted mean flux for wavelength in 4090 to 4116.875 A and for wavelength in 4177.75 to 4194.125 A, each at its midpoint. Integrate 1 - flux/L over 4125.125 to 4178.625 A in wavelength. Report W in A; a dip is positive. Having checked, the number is 4.7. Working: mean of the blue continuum 14.9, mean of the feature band 13.3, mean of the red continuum 14.2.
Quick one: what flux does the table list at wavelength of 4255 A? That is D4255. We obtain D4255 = 15.8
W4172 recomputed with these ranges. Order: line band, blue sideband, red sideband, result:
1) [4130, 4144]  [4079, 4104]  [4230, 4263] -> 0.133 mag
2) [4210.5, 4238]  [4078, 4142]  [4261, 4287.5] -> -0.048 mag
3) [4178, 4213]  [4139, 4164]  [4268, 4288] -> -0.074 mag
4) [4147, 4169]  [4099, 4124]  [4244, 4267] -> 0.134 mag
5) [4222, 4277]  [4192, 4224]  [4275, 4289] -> -0.027 mag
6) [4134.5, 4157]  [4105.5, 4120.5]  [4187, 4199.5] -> 0.142 mag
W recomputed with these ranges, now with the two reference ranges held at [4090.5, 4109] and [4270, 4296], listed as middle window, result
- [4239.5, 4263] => -2.9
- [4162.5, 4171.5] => 0.5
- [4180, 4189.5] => -0.3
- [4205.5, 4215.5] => -1.5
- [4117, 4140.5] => 1.3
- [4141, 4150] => 0.8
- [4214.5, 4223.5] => -1.0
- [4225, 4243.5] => -0.5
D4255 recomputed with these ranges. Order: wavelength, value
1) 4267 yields 16.2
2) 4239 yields 14.4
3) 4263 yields 16.9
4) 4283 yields 14.9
